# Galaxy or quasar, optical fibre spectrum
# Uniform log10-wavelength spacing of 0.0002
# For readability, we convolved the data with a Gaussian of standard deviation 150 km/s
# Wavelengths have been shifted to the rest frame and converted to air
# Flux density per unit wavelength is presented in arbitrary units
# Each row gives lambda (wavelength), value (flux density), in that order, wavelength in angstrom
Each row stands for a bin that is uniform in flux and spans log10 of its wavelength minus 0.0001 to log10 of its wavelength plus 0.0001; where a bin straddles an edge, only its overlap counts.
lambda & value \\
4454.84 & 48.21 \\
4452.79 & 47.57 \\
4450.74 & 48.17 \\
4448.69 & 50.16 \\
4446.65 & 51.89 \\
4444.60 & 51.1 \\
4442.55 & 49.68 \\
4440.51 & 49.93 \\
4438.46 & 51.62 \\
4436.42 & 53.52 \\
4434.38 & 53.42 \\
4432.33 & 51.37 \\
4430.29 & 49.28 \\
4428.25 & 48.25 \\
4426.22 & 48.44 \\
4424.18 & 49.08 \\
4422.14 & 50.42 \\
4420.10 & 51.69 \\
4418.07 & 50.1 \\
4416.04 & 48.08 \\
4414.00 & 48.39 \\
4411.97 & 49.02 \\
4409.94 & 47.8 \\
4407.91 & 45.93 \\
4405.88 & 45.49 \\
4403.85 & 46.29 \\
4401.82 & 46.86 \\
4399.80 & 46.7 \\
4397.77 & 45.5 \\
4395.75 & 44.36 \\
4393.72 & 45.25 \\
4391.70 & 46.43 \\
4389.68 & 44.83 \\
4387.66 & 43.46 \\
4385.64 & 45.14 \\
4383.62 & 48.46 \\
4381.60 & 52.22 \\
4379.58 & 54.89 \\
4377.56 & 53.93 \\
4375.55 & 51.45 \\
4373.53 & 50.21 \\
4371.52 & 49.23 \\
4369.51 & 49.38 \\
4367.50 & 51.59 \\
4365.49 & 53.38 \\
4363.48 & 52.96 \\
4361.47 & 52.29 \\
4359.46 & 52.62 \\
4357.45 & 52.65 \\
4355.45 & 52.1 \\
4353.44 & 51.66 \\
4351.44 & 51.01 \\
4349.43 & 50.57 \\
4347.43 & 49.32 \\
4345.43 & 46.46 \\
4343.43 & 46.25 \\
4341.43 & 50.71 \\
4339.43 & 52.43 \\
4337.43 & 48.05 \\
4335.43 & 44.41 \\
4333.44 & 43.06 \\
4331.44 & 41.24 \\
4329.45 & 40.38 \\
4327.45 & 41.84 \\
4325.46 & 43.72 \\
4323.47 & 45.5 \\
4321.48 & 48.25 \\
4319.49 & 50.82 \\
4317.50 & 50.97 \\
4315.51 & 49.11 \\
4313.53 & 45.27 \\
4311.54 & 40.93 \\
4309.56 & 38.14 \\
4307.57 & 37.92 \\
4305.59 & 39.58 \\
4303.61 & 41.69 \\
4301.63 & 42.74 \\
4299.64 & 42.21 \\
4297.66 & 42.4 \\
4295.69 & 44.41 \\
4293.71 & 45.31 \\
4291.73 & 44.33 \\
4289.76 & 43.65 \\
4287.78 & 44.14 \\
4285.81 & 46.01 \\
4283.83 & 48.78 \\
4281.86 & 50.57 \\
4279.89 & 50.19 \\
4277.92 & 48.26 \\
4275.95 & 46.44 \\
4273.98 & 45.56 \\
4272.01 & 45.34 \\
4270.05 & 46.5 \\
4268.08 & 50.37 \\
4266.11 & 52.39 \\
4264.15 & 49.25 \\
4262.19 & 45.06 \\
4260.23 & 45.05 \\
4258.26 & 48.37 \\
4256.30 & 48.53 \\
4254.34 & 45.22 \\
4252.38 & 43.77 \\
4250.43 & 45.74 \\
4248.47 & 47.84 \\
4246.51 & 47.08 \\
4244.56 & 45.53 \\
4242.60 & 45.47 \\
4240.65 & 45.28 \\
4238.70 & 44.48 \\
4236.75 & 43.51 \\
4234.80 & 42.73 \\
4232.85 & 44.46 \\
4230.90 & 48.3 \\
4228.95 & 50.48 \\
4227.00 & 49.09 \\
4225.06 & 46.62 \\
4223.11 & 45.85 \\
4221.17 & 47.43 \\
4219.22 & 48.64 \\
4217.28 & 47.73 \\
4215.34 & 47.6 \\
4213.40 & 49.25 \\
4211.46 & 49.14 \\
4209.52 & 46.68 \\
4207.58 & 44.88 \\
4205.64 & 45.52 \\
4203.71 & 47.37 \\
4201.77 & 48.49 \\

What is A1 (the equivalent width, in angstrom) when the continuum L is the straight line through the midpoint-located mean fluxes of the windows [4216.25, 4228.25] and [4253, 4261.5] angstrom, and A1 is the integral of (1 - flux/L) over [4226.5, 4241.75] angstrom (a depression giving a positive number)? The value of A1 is 0.43 angstrom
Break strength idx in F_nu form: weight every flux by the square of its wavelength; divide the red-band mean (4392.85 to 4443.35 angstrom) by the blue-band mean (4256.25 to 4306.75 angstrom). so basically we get 1.13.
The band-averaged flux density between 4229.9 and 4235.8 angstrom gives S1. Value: 45.2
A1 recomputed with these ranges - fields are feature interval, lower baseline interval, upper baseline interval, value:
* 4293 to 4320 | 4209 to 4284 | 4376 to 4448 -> 2.39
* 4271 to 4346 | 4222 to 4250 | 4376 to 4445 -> 3.28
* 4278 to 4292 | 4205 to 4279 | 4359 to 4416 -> 0.10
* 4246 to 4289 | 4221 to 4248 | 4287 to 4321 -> -2.14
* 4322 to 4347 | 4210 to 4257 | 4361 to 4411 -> 1.25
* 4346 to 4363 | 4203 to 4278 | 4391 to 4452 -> -1.19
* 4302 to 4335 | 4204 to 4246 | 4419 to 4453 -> 3.18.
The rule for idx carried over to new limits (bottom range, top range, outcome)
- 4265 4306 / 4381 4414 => 1.07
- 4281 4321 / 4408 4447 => 1.19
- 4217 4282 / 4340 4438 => 1.12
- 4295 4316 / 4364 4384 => 1.27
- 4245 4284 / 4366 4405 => 1.08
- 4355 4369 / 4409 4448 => 0.99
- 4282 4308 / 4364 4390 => 1.19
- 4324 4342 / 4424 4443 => 1.18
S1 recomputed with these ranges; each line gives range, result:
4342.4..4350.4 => 48.2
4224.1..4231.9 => 48.6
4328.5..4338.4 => 43.4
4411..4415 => 48.7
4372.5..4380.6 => 52.6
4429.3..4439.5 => 51.8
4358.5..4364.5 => 52.6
